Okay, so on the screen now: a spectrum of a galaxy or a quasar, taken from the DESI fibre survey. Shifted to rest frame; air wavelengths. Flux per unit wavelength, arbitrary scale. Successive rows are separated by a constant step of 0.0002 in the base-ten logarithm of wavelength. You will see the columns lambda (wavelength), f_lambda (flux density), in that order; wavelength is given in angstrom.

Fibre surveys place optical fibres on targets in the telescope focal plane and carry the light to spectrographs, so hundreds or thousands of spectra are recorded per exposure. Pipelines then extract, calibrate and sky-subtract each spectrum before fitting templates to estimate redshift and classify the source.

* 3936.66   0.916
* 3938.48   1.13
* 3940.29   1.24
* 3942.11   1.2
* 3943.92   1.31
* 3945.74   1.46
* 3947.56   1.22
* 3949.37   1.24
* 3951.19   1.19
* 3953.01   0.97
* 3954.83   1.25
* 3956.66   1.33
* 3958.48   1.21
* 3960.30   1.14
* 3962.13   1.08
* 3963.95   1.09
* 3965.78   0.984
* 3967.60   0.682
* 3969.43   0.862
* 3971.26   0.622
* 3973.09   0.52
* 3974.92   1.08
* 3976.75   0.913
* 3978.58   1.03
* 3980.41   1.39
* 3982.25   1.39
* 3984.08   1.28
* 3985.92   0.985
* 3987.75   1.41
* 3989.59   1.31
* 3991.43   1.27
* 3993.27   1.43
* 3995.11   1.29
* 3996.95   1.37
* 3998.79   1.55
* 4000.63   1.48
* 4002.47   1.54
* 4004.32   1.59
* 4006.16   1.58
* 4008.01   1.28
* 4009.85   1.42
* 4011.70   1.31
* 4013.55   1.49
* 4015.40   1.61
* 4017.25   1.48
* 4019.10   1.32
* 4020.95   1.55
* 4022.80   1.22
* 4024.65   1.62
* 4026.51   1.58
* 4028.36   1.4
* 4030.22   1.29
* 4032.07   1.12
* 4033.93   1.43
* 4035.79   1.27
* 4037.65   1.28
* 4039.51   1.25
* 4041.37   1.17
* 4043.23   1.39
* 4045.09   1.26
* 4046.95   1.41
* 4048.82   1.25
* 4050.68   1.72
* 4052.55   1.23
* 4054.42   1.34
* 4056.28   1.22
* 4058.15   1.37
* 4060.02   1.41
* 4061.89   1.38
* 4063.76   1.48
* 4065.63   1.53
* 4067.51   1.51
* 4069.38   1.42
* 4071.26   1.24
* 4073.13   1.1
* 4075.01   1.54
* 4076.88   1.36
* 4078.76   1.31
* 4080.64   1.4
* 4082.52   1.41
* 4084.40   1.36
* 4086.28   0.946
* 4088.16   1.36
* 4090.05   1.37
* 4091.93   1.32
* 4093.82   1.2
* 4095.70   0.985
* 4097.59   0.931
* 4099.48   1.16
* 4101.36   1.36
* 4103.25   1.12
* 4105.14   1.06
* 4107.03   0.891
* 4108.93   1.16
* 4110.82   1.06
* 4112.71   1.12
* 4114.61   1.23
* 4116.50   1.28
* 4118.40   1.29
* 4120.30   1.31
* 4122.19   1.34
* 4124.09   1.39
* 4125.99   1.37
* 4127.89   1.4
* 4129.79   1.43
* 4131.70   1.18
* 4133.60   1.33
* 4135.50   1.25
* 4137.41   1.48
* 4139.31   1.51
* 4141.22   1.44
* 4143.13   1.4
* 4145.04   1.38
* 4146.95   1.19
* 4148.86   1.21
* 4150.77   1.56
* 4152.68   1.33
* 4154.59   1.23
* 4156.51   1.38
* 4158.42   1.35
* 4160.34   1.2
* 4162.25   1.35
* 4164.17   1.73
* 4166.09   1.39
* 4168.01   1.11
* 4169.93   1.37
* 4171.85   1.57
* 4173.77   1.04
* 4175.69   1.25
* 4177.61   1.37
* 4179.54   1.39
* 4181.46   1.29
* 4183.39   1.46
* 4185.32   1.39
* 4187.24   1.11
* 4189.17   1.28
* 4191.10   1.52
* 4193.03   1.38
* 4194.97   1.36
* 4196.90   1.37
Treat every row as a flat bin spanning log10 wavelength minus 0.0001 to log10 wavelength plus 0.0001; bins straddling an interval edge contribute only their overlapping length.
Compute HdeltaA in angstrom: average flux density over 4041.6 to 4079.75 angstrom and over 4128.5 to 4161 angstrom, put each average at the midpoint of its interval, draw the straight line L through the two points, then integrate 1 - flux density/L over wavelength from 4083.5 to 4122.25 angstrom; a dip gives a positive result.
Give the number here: 5.1 angstrom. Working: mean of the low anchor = 1.37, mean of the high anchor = 1.35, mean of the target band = 1.18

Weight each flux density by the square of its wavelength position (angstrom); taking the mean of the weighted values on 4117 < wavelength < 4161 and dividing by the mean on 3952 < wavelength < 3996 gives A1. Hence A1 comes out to 1.3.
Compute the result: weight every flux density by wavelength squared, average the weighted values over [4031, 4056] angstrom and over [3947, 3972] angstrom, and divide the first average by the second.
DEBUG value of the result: 1.29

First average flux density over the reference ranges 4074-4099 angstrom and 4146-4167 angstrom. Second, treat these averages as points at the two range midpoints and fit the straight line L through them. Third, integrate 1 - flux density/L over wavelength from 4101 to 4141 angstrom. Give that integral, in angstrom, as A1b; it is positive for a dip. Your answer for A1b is 1.4 angstrom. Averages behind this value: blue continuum 1.27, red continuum 1.36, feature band 1.27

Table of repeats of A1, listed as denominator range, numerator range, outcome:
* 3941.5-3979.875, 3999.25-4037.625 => 1.38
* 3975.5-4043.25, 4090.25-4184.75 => 1.01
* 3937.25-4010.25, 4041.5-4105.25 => 1.14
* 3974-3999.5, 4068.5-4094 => 1.09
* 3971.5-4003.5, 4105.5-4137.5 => 1.08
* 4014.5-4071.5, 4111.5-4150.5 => 1.01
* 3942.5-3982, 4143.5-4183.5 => 1.37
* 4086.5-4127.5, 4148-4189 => 1.14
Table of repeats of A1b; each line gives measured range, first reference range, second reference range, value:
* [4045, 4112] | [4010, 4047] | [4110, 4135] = 2.4 angstrom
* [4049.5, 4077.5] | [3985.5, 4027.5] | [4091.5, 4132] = -1.7 angstrom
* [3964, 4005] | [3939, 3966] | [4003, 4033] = 4.4 angstrom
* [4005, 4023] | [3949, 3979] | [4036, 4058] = -3.6 angstrom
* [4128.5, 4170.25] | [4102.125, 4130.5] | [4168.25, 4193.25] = -2.4 angstrom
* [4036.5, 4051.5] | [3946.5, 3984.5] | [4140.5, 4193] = -2.0 angstrom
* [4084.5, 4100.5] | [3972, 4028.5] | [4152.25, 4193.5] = 2.0 angstrom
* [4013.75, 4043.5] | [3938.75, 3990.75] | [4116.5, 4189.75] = -4.5 angstrom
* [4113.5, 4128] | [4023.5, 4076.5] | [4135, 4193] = 0.4 angstrom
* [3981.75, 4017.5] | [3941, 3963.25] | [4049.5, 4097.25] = -3.9 angstrom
